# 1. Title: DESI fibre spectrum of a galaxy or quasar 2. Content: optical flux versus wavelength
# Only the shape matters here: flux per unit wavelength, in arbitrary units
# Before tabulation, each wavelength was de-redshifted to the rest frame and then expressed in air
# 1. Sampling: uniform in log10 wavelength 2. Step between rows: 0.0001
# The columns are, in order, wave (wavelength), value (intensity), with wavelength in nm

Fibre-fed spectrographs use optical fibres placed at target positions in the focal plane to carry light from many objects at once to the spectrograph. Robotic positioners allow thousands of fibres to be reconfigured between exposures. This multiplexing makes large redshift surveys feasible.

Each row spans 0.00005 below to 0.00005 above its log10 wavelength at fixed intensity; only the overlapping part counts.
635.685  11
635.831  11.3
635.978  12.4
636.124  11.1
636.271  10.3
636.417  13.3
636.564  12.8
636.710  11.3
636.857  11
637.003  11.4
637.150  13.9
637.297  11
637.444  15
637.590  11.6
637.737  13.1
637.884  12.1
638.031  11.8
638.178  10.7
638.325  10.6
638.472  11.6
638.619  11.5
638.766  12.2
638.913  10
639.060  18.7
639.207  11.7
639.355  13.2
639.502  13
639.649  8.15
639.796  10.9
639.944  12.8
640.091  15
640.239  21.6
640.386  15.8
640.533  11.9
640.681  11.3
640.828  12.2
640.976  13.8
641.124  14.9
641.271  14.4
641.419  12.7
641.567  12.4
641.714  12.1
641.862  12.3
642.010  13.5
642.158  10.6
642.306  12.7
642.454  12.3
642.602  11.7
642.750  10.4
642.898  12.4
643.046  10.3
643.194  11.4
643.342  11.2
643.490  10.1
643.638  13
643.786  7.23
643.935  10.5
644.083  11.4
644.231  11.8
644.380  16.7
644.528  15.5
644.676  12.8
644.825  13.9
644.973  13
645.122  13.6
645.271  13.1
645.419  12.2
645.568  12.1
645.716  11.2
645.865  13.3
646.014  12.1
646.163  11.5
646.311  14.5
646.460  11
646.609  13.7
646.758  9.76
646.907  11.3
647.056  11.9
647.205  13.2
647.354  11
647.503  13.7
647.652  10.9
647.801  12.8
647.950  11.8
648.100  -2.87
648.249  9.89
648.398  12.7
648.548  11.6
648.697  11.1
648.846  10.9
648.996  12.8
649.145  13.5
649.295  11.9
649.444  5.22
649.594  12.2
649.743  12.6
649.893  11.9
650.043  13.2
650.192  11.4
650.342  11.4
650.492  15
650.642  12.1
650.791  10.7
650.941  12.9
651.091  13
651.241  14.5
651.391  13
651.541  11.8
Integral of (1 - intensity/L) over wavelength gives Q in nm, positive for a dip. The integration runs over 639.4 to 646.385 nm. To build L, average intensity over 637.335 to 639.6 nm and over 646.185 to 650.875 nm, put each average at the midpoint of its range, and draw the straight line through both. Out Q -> -0.372 nm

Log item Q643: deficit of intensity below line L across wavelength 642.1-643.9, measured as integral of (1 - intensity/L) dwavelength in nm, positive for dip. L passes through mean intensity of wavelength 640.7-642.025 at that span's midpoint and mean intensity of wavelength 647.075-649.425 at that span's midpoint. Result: 0.21 nm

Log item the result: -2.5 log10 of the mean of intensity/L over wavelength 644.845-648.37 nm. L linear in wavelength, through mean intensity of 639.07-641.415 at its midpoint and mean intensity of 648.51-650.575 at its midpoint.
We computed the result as 0.07 mag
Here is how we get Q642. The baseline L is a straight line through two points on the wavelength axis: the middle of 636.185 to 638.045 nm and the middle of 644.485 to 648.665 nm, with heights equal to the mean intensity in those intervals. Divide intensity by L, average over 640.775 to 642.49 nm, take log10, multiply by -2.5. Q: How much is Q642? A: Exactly -0.07 mag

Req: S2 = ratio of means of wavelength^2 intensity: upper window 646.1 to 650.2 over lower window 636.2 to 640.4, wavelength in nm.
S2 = 0.92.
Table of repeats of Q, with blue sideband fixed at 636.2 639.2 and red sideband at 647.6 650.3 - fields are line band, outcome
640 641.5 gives -0.32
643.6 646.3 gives -0.30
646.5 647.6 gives -0.10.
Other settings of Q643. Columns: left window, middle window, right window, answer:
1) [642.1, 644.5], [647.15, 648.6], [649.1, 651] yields 0.16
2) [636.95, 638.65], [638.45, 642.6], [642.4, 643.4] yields -0.46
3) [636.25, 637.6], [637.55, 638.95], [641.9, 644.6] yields 0.07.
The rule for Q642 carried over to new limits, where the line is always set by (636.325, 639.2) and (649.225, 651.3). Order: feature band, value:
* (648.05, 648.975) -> 0.26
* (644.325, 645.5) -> -0.14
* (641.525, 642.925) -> 0.01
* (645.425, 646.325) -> -0.02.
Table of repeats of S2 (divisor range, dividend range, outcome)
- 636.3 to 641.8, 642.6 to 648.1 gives 0.95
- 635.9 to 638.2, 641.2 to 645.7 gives 1.03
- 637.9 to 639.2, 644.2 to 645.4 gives 1.16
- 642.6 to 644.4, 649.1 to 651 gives 1.07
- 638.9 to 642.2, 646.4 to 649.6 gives 0.84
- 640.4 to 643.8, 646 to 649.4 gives 0.95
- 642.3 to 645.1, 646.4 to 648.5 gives 0.91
